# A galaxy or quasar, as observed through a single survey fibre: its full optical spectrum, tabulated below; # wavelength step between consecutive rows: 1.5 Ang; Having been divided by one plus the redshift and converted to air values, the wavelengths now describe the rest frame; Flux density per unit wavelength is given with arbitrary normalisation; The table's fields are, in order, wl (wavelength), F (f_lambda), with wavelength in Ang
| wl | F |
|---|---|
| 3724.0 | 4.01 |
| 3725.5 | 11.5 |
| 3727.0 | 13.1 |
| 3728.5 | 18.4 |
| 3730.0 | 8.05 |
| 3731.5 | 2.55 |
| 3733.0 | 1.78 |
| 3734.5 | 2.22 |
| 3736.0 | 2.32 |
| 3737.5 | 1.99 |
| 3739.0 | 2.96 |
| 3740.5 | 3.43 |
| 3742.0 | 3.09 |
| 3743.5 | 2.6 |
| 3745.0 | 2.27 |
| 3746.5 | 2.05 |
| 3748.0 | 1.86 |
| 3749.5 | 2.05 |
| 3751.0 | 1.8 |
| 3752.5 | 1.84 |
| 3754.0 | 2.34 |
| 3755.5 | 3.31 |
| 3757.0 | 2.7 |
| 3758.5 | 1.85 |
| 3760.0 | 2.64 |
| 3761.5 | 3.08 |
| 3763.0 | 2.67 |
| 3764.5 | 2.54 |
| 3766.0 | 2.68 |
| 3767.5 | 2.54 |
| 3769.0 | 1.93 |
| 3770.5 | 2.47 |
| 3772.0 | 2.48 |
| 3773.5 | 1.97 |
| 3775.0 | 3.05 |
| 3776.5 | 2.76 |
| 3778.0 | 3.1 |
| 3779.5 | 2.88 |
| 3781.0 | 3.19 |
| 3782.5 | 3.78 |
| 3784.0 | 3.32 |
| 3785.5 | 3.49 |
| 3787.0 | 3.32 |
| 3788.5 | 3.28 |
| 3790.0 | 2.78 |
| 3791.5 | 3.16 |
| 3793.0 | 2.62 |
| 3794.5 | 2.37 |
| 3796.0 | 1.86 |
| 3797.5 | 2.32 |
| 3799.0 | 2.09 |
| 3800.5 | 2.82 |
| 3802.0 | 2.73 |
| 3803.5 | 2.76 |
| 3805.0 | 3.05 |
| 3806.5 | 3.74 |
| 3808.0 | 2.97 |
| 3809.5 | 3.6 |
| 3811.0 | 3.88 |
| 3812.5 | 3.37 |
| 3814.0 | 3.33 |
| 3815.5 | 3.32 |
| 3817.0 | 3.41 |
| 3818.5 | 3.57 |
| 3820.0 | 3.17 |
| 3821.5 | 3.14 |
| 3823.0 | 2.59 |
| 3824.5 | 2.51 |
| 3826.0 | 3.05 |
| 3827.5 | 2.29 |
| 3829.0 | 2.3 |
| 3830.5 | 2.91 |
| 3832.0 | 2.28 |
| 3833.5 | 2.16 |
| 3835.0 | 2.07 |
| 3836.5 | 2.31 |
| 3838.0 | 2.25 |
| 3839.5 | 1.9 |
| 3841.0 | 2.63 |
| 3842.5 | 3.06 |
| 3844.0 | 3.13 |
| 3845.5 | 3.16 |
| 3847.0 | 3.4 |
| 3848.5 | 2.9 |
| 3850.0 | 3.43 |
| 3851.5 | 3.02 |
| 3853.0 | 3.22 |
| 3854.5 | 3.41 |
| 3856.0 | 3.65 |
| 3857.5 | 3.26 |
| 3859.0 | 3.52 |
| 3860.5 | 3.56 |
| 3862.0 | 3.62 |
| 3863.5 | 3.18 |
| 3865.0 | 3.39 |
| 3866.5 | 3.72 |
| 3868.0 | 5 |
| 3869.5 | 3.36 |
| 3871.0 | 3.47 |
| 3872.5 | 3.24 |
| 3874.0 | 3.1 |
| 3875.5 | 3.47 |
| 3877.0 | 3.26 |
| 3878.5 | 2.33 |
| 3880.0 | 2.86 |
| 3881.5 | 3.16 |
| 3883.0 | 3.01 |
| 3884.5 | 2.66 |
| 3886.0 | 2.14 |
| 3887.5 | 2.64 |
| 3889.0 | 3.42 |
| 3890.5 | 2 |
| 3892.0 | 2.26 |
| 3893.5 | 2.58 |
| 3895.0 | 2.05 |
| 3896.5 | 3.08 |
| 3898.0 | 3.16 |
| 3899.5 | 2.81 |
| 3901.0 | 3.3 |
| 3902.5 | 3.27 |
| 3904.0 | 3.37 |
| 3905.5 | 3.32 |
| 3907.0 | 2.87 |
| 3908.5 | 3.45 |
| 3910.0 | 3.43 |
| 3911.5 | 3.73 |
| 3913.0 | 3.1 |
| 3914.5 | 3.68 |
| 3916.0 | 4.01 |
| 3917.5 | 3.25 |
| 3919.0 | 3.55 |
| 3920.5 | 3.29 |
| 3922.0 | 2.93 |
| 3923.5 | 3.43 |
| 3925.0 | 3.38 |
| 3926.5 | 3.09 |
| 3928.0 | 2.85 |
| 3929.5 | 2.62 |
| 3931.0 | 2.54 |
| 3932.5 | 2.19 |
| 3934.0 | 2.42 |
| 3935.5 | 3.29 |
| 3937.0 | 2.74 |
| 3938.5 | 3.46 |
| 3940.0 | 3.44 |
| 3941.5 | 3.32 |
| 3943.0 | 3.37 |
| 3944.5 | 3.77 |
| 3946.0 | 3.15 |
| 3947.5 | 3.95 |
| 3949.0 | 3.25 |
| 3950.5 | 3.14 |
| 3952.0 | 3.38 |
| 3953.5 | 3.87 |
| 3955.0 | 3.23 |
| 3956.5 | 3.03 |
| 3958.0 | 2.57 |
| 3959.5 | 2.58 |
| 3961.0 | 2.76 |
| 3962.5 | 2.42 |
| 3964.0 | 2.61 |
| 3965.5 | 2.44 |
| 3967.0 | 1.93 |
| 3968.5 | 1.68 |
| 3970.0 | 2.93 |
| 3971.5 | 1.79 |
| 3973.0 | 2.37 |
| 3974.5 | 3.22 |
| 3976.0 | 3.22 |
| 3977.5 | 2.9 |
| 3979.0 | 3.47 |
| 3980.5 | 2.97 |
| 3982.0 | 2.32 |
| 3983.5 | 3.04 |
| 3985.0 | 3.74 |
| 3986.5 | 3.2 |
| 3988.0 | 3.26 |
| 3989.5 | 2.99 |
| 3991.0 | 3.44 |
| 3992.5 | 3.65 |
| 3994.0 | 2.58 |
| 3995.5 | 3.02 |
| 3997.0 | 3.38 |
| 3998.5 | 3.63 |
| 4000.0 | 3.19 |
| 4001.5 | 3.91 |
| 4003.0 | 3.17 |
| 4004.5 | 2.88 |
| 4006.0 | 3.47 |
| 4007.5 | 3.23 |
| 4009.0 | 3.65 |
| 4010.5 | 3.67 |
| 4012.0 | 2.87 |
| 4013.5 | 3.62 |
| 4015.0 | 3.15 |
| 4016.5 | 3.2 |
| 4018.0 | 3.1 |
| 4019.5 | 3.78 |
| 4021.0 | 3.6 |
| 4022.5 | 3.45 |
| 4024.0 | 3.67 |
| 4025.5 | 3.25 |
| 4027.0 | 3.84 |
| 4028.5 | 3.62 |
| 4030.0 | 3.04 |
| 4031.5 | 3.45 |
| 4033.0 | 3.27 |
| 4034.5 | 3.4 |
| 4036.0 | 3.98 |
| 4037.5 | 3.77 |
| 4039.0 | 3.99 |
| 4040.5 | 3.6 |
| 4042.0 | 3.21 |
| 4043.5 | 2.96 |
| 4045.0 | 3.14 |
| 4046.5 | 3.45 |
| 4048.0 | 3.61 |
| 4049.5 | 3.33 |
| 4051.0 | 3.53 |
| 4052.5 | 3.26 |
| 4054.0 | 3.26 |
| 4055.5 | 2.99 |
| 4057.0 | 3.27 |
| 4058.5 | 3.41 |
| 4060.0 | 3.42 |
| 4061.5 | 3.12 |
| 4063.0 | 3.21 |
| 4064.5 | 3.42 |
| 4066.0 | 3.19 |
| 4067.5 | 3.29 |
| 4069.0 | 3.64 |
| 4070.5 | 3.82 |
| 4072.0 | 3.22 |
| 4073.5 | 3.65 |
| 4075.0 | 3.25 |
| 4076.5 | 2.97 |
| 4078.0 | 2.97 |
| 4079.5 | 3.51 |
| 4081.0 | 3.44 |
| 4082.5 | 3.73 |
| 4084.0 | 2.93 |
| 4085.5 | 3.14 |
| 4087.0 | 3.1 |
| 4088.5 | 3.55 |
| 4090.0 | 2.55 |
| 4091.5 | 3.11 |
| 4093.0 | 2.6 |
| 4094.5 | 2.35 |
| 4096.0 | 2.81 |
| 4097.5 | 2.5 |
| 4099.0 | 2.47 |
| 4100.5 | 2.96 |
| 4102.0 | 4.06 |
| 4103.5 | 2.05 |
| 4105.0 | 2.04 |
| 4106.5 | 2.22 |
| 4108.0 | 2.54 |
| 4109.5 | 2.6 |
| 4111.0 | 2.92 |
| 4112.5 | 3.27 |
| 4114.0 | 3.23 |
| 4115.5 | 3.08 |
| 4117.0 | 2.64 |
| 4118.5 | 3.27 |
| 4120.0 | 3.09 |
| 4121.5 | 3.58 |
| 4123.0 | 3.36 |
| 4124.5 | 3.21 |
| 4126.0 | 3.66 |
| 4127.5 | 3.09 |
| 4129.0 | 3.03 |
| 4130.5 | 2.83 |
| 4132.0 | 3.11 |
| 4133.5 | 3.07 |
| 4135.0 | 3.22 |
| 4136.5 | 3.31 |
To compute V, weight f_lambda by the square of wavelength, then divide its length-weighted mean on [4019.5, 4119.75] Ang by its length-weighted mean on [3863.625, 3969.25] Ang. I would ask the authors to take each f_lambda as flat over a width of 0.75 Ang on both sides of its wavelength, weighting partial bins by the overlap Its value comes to 1.13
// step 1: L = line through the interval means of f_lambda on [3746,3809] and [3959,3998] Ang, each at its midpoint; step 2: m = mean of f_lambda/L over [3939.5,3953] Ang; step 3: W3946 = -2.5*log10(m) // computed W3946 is -0.21 mag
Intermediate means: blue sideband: 2.68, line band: 3.43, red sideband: 2.85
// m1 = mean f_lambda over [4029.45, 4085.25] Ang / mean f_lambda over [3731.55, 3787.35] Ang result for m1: 1.3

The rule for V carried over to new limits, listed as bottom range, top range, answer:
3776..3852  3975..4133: 1.25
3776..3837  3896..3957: 1.18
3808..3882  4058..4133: 1.13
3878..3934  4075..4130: 1.10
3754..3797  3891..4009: 1.21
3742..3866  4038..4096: 1.31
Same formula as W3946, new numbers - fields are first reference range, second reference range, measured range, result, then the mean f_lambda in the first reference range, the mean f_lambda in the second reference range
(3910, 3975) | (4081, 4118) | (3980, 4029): -0.12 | 3.02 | 2.87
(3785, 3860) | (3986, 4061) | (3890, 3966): 0.03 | 2.93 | 3.38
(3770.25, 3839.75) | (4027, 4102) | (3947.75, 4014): 0.03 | 2.86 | 3.27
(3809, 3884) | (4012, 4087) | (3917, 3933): 0.06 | 3.1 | 3.38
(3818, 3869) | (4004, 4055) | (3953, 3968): 0.21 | 3.02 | 3.42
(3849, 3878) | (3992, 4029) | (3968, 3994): 0.15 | 3.45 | 3.38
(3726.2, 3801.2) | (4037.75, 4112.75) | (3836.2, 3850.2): 0.15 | 3.24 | 3.14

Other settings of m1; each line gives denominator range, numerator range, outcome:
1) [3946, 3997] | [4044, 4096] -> 1.10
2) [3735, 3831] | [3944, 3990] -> 1.06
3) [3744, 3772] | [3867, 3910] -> 1.28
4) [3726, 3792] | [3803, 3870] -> 0.92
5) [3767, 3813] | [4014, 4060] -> 1.18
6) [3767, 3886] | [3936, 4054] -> 1.07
